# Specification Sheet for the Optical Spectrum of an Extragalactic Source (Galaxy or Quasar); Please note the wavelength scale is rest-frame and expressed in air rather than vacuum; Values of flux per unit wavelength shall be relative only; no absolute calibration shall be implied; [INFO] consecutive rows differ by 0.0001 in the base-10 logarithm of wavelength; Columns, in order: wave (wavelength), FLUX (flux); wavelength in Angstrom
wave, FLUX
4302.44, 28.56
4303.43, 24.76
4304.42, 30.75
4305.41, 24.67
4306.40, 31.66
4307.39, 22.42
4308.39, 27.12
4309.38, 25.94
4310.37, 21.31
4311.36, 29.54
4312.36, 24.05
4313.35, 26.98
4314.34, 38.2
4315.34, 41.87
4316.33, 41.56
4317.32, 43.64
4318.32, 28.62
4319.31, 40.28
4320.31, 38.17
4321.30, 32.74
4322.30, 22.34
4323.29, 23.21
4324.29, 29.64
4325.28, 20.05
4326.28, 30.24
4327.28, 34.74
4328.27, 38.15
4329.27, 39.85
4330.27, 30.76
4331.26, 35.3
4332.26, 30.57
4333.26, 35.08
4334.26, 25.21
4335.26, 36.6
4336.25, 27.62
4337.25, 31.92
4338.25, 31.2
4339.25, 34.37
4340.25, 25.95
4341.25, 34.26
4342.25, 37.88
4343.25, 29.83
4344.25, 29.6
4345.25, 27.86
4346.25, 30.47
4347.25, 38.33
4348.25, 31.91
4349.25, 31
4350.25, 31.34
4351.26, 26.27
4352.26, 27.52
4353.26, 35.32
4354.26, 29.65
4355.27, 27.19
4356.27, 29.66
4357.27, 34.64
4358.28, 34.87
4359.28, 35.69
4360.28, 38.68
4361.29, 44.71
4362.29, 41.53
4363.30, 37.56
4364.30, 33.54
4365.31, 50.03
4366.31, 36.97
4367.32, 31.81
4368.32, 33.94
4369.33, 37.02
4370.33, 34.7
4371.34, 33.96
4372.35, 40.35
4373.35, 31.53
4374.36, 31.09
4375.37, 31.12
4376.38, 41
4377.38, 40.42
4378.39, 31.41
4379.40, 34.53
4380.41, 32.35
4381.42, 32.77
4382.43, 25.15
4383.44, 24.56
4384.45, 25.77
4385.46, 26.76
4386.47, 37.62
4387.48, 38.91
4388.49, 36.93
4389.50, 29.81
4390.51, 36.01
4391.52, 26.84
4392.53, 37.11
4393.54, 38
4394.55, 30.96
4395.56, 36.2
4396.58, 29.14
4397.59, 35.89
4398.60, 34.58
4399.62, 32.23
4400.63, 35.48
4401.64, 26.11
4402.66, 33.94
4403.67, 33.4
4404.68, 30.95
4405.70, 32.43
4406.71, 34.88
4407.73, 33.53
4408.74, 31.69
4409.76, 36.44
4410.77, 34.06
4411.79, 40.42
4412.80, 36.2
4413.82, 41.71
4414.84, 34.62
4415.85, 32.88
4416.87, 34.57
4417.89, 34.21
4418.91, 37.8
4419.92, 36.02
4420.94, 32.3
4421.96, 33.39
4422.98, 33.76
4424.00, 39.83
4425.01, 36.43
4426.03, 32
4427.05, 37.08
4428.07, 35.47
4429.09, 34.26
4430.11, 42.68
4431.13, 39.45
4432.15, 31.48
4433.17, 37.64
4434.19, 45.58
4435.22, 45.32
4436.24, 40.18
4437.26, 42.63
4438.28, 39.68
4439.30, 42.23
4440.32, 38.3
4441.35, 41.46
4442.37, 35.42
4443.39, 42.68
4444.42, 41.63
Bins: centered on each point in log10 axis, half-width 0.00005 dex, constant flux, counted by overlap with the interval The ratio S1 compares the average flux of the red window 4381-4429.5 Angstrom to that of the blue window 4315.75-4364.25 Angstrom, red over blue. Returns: 1.03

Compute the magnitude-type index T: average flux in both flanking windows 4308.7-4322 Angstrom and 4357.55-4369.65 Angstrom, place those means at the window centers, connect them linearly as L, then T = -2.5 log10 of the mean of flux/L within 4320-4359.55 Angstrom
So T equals 0.13 mag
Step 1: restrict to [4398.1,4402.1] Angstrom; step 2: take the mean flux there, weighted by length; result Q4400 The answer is 32.2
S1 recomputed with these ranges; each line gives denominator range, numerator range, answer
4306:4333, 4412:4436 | 1.17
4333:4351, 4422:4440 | 1.22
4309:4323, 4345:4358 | 0.95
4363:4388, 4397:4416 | 1.00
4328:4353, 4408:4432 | 1.12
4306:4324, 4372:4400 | 1.07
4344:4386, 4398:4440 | 1.08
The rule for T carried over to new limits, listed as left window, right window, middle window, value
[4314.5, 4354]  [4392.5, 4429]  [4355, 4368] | -0.11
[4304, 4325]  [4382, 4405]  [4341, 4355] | 0.00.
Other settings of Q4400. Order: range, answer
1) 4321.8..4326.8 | 25.1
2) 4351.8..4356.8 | 29.9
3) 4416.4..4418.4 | 34.3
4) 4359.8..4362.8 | 41.6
